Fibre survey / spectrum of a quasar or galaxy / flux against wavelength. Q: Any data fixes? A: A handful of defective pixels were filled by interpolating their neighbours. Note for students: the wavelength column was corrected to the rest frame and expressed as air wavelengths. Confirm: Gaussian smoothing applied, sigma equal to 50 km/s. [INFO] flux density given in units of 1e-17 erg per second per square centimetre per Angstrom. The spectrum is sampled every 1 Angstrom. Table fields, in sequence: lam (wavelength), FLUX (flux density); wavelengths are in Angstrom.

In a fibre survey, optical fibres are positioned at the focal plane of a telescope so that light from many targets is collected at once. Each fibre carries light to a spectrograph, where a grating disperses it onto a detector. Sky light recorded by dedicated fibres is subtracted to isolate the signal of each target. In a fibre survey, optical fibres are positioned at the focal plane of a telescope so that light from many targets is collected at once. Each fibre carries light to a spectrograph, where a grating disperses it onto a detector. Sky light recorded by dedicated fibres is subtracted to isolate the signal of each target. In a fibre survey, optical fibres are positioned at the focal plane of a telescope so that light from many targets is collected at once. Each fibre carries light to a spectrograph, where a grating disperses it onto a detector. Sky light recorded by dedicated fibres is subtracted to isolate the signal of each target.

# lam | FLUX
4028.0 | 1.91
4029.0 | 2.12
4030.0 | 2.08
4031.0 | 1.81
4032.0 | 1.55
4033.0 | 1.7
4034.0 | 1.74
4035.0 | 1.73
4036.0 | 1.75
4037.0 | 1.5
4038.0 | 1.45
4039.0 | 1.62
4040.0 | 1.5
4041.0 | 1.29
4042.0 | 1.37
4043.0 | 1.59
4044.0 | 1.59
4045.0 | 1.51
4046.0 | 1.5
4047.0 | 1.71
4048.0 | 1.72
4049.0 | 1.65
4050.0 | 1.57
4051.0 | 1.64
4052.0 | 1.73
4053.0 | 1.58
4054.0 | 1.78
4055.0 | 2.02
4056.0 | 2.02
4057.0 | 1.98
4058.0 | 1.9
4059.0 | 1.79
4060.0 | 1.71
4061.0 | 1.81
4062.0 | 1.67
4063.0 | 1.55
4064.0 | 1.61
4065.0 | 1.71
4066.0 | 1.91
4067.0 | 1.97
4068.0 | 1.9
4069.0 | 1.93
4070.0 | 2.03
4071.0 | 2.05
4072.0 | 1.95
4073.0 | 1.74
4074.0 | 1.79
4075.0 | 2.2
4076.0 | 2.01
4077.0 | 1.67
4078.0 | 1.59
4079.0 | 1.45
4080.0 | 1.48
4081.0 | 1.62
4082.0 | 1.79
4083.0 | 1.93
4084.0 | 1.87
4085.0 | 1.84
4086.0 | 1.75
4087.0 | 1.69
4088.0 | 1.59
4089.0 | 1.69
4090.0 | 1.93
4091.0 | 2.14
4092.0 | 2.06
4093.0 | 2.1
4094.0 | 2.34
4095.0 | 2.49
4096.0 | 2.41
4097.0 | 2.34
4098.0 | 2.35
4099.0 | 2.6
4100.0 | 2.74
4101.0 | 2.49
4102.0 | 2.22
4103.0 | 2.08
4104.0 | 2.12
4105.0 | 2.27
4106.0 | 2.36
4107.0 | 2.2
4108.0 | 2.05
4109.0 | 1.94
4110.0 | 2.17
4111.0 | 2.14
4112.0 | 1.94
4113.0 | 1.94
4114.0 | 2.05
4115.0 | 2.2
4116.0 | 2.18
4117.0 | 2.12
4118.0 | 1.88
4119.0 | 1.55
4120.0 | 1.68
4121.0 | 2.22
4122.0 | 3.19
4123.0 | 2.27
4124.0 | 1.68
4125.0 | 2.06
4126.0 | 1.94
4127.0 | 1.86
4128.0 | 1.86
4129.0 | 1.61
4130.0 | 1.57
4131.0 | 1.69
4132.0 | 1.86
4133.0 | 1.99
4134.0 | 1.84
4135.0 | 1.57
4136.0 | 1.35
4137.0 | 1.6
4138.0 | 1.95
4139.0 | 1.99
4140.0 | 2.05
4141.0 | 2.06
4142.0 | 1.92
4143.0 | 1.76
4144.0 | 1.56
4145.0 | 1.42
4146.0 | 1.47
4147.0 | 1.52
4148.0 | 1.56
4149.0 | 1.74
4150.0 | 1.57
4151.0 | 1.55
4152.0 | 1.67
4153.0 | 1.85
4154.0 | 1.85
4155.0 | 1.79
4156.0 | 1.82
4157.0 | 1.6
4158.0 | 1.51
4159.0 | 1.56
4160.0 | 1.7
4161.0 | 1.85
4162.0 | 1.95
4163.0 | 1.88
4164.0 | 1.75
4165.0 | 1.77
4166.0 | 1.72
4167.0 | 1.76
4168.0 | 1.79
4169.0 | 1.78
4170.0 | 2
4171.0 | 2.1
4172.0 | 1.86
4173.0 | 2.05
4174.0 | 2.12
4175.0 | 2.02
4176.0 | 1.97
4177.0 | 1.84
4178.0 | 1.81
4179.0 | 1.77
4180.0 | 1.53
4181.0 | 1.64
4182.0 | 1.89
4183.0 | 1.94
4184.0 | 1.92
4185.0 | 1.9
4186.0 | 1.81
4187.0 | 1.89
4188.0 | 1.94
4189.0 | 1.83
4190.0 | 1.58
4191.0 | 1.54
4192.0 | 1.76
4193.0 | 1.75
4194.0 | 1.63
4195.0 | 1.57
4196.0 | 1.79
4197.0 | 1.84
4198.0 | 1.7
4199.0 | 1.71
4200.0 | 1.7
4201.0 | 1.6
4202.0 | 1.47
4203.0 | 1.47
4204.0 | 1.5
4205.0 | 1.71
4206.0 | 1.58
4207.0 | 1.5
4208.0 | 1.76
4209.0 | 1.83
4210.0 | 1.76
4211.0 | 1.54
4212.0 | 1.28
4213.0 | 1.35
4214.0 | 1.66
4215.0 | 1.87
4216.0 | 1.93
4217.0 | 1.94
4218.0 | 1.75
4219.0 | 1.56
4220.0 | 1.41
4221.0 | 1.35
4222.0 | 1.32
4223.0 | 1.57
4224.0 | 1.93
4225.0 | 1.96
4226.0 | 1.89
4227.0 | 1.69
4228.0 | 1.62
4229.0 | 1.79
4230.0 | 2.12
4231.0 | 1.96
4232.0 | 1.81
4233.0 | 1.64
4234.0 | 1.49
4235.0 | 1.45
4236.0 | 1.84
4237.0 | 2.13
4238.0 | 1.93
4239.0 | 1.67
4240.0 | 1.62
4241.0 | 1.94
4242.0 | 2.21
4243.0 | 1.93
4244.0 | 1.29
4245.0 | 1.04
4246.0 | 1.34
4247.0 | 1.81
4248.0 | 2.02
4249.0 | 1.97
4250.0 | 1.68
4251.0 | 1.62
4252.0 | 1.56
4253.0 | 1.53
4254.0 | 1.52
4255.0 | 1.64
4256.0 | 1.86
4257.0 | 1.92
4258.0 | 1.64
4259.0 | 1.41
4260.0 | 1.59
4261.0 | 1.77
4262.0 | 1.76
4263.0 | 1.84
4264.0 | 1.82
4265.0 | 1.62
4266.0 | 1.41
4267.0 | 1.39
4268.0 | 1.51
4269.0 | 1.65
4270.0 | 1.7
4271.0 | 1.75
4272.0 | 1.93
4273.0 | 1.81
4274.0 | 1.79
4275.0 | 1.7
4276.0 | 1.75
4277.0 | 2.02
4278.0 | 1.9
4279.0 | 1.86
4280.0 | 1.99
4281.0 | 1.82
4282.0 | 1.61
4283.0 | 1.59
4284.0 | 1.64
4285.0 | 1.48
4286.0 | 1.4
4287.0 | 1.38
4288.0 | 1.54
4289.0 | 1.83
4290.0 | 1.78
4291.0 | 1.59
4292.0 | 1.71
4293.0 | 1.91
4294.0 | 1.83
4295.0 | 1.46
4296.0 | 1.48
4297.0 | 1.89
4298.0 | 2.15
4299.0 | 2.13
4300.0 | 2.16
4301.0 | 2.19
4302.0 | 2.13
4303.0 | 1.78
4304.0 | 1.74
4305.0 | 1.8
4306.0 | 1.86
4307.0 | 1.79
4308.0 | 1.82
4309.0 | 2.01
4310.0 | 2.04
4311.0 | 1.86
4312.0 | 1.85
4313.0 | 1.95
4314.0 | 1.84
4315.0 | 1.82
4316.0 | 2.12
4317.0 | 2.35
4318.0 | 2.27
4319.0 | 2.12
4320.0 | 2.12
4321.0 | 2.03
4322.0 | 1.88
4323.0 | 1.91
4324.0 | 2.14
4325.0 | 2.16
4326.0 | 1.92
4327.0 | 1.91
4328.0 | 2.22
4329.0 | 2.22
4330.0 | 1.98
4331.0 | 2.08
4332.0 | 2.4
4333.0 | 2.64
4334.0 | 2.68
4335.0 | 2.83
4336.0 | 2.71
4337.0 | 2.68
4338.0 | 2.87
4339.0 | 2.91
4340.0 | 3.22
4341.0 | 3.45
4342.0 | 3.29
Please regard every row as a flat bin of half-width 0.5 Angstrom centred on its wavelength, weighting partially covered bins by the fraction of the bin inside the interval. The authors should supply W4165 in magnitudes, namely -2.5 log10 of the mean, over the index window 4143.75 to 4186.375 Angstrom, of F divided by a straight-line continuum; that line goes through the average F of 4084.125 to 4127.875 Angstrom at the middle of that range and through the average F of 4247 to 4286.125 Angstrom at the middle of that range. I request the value 0.11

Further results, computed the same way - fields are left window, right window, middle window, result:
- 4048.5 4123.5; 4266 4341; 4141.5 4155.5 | 0.19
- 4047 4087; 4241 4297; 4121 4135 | -0.11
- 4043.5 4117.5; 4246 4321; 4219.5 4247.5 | 0.07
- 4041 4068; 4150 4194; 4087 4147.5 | -0.14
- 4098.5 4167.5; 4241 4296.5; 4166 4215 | 0.04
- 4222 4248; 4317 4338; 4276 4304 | 0.15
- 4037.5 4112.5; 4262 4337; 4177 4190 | 0.05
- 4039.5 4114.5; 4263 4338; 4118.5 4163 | 0.07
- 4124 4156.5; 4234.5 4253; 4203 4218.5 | 0.05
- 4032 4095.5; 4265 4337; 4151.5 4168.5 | 0.04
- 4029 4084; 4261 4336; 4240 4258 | 0.10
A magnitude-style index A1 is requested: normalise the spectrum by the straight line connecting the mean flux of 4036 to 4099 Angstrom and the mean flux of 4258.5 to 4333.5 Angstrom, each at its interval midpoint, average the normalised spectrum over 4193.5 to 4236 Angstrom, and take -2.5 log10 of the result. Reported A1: 0.11 mag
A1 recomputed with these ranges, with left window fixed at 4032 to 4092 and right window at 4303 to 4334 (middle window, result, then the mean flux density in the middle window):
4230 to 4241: 0.09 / 1.78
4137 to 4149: 0.05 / 1.74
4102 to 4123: -0.18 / 2.12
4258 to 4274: 0.18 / 1.67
